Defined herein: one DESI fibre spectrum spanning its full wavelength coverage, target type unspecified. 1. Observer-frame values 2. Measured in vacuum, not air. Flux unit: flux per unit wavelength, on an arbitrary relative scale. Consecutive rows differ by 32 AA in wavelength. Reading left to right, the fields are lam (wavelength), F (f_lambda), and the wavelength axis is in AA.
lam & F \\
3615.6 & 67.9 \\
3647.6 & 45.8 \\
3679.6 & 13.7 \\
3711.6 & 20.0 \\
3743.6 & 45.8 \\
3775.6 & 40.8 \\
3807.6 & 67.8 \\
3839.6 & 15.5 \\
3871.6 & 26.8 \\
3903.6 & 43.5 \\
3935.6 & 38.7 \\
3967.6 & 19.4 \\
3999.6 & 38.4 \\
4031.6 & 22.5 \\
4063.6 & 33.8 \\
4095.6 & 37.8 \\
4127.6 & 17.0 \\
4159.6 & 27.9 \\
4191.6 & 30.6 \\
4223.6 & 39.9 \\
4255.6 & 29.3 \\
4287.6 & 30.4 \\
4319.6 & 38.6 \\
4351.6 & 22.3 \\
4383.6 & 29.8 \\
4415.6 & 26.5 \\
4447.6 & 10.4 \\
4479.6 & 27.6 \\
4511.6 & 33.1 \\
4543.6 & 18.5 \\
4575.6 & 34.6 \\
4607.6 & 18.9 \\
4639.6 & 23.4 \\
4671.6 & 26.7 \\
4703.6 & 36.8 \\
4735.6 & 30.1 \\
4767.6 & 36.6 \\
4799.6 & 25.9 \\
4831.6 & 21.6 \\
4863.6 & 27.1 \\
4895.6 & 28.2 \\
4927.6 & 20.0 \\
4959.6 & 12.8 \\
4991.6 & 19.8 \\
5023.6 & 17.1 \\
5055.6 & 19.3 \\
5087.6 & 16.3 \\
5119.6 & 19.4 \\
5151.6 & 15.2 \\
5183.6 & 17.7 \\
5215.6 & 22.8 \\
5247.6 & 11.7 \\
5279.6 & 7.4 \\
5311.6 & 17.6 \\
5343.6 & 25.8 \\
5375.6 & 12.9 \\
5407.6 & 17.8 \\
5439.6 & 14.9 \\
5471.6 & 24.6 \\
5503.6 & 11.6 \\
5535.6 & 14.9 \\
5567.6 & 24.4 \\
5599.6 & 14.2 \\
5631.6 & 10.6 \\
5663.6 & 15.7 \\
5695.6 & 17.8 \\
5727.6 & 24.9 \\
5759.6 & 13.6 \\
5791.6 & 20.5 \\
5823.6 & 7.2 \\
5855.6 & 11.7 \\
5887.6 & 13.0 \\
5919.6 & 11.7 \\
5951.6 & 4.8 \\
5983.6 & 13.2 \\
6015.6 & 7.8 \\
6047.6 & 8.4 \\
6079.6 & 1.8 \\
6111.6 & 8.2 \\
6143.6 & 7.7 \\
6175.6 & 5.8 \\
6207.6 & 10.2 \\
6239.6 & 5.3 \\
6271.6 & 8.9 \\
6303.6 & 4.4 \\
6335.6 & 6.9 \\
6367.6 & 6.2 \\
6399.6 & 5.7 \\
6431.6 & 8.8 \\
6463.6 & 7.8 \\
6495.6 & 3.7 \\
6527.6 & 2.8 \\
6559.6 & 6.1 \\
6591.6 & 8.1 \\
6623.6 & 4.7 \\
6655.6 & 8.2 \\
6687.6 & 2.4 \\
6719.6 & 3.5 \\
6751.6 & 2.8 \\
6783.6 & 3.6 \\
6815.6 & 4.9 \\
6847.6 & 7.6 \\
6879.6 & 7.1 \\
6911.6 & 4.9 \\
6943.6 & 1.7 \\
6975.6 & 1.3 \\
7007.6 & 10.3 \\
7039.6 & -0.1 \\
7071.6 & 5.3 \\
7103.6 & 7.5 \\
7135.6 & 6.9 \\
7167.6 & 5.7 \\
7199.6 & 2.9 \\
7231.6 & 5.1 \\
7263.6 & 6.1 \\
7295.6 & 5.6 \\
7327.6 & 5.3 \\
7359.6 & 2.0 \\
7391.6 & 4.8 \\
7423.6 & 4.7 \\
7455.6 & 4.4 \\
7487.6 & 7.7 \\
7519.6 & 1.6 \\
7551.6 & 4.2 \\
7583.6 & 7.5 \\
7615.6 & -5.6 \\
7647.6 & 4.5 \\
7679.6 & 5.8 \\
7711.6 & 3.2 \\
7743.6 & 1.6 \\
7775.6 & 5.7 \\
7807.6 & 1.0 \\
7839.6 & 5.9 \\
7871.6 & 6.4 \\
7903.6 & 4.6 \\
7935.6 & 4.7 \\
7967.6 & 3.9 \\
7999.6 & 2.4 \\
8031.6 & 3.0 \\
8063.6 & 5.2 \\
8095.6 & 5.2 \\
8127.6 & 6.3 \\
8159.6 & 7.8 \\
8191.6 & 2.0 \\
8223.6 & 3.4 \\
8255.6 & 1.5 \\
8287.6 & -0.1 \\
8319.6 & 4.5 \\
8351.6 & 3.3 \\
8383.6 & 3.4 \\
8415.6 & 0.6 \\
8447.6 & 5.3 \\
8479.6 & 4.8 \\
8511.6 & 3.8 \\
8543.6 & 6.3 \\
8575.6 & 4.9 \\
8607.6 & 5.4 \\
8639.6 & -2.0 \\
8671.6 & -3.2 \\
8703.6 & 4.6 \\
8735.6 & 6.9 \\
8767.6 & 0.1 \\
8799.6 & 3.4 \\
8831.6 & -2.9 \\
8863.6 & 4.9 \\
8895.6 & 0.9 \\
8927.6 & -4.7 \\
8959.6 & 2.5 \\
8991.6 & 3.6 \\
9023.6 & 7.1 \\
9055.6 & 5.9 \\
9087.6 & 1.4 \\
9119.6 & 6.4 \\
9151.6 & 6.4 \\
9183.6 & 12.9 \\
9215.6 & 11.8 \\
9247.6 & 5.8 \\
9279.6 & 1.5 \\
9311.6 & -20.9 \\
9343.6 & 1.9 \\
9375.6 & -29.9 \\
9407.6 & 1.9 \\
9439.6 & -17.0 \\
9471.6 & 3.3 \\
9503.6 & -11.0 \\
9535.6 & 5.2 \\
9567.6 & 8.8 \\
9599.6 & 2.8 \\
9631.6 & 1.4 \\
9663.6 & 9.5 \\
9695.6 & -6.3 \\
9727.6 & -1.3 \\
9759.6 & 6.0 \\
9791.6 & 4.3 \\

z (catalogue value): 1.467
